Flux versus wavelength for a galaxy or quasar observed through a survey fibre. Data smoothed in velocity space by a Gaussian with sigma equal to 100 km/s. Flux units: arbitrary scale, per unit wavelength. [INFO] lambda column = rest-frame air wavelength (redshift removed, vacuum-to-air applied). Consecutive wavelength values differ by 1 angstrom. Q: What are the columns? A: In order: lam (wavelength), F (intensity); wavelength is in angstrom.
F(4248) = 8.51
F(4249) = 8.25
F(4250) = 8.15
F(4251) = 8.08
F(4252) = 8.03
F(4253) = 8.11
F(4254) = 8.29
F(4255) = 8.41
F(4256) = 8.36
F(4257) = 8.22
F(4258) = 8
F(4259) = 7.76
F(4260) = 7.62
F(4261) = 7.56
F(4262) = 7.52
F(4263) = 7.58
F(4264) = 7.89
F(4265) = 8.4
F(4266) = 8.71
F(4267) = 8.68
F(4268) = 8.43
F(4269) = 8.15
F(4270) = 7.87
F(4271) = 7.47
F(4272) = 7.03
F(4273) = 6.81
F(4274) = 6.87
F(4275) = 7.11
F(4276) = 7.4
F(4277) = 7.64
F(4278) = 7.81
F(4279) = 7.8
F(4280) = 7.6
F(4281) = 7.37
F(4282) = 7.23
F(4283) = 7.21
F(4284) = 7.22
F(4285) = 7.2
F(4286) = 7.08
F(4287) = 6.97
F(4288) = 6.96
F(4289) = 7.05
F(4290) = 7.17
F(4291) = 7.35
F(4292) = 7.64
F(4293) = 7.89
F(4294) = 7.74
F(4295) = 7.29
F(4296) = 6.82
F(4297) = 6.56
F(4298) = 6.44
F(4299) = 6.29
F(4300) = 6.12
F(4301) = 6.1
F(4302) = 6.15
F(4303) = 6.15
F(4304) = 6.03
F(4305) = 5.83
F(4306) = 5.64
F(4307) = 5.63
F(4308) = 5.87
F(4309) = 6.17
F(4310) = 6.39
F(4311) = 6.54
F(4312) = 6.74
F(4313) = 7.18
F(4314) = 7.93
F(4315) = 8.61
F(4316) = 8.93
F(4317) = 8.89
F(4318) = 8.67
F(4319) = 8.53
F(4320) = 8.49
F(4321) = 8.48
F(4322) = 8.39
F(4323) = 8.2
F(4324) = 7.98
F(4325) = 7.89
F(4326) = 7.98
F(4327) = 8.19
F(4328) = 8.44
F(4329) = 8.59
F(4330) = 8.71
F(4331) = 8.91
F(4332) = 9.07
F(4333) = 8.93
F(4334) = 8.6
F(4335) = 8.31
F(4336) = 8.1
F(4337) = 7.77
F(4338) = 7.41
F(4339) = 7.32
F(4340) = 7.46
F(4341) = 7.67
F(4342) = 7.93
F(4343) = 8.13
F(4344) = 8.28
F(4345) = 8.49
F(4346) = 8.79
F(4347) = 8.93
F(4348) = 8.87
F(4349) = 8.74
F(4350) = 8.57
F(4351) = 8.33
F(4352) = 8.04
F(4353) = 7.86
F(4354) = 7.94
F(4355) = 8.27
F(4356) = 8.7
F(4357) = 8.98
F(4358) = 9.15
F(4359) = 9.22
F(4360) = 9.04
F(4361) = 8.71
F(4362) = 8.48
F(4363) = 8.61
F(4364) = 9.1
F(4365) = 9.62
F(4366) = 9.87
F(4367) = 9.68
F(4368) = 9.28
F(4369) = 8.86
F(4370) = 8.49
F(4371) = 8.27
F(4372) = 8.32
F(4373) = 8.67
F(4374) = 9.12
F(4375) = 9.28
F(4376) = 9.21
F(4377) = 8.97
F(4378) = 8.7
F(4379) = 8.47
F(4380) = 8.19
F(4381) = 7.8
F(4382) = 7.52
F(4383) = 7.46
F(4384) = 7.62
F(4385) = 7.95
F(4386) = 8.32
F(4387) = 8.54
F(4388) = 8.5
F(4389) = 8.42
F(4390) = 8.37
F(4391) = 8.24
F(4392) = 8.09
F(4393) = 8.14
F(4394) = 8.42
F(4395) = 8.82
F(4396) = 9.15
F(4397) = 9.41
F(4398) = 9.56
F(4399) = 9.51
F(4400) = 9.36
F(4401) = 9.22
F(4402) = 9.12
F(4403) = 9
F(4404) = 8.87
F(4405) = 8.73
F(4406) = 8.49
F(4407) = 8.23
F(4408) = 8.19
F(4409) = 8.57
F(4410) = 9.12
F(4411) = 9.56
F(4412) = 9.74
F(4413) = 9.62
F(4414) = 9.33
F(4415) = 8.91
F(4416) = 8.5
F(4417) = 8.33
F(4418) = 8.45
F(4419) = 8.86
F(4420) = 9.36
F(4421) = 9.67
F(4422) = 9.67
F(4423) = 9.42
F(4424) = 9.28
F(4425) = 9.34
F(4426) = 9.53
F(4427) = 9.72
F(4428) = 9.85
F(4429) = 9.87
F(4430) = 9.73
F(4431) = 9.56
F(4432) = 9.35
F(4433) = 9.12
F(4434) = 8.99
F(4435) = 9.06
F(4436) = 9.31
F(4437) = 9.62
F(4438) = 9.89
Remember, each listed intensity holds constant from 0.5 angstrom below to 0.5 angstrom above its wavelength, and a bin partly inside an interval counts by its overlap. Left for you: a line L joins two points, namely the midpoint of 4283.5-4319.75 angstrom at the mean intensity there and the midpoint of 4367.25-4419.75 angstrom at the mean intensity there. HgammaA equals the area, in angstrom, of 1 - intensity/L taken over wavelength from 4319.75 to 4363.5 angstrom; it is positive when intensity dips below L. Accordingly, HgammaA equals -3.7 angstrom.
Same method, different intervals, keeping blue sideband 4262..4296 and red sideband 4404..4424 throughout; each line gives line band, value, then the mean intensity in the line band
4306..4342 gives 0.6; 7.88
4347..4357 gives -0.1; 8.43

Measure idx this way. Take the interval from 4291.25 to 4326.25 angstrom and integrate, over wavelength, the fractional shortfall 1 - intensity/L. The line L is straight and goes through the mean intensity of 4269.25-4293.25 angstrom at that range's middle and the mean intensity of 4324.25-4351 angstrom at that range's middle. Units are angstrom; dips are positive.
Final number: 2.8 angstrom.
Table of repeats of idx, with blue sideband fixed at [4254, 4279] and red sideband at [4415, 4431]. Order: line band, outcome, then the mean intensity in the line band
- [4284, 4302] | 2.45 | 6.96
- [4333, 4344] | 0.73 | 7.94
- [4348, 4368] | -0.26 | 8.8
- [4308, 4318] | 0.96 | 7.47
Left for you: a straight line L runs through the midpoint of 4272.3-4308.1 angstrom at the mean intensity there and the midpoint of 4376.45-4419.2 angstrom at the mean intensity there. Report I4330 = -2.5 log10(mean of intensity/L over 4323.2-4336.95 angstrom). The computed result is -0.12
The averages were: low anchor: 6.9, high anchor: 8.66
